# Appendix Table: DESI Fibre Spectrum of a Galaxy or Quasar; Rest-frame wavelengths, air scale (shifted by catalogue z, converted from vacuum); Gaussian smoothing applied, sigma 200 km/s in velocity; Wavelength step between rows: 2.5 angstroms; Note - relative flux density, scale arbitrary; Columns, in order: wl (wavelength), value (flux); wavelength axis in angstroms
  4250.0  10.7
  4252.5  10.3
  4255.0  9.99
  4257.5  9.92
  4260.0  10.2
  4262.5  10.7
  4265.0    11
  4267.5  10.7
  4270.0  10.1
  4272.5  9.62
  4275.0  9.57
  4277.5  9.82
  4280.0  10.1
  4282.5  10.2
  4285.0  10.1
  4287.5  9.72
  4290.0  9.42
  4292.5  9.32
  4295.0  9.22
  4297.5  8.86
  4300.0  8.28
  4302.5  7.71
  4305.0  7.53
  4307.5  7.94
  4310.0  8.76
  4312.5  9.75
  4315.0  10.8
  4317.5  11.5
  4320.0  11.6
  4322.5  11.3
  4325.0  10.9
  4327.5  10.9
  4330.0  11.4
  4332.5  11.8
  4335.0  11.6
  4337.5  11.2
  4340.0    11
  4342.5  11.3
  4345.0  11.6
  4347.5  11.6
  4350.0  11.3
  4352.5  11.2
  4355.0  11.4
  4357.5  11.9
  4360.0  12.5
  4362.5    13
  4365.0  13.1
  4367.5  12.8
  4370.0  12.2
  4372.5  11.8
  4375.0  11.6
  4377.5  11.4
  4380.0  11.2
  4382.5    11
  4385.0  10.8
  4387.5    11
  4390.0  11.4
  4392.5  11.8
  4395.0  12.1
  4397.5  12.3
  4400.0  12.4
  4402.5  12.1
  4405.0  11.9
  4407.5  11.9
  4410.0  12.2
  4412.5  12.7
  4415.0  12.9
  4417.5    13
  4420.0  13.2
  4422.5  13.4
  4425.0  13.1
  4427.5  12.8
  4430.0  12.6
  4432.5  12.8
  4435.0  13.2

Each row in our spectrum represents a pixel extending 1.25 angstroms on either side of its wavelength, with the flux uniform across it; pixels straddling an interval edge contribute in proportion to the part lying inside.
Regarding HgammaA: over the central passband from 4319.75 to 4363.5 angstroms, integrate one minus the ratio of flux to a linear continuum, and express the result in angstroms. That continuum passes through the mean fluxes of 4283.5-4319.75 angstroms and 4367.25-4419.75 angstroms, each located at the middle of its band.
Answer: -4.5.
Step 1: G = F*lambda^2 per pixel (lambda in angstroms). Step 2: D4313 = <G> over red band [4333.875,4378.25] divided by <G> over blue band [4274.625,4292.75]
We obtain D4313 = 1.24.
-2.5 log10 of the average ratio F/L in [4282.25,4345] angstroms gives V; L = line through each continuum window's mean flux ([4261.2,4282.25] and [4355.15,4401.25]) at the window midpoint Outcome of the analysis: 0.08 mag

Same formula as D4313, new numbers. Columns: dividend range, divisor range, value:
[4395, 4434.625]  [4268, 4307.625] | 1.44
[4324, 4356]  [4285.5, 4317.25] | 1.27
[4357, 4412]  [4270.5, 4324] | 1.30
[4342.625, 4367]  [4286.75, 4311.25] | 1.42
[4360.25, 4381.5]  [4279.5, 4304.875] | 1.37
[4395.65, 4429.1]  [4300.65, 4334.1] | 1.30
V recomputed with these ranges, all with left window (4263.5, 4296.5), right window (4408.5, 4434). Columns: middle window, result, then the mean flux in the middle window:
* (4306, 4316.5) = 0.14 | 9.32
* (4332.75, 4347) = -0.02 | 11.4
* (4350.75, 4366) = -0.05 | 12.1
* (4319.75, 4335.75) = -0.04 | 11.3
